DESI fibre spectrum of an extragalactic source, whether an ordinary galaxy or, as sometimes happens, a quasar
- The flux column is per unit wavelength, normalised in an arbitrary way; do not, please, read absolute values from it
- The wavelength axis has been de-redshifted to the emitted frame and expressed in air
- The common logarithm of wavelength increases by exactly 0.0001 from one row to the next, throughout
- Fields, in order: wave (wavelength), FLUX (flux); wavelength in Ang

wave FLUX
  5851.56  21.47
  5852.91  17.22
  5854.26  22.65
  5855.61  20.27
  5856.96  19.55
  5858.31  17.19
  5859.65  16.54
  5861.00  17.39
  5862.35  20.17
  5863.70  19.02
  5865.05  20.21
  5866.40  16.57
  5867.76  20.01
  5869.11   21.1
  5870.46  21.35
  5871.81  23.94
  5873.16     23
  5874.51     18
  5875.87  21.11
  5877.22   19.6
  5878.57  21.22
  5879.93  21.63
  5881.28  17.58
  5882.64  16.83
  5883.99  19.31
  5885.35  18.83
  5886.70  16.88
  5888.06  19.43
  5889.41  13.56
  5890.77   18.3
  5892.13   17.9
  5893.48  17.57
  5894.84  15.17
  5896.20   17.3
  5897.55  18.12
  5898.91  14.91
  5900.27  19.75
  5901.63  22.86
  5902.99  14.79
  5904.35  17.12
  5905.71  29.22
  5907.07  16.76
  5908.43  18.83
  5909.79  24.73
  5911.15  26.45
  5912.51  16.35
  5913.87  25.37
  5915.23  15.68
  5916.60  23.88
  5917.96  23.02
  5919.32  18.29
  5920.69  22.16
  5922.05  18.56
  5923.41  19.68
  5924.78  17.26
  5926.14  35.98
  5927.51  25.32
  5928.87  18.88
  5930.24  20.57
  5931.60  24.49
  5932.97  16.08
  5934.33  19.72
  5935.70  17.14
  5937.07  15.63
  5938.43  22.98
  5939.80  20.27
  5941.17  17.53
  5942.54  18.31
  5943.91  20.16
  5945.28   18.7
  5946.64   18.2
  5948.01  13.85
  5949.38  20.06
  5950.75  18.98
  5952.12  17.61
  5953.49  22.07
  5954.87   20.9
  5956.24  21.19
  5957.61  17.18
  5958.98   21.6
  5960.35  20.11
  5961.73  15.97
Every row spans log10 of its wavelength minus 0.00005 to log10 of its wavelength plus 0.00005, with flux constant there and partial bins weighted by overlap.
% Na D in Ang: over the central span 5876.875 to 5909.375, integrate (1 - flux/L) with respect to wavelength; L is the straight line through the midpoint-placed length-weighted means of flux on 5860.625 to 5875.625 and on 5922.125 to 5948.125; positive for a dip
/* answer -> 2.6 Ang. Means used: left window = 20.1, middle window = 18.5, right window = 20.1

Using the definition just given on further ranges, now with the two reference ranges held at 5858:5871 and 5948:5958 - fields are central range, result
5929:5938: 0.1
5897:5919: -1.5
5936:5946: 0.2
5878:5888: 0.1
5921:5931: -1.6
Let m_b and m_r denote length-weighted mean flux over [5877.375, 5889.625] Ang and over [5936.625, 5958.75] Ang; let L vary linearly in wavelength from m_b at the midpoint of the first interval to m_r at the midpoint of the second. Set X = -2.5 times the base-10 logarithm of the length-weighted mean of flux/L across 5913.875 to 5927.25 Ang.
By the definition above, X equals -0.16 mag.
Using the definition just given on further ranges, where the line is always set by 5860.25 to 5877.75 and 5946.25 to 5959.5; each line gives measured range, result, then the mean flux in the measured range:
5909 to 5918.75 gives -0.13 mag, 22.1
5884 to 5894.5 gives 0.14 mag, 17.5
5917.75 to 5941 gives -0.08 mag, 20.8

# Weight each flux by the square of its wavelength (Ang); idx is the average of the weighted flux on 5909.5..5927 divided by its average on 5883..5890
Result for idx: 1.27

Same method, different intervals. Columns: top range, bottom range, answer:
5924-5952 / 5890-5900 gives 1.18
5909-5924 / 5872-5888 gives 1.10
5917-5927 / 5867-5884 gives 1.11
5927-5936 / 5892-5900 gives 1.22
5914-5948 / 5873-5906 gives 1.11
